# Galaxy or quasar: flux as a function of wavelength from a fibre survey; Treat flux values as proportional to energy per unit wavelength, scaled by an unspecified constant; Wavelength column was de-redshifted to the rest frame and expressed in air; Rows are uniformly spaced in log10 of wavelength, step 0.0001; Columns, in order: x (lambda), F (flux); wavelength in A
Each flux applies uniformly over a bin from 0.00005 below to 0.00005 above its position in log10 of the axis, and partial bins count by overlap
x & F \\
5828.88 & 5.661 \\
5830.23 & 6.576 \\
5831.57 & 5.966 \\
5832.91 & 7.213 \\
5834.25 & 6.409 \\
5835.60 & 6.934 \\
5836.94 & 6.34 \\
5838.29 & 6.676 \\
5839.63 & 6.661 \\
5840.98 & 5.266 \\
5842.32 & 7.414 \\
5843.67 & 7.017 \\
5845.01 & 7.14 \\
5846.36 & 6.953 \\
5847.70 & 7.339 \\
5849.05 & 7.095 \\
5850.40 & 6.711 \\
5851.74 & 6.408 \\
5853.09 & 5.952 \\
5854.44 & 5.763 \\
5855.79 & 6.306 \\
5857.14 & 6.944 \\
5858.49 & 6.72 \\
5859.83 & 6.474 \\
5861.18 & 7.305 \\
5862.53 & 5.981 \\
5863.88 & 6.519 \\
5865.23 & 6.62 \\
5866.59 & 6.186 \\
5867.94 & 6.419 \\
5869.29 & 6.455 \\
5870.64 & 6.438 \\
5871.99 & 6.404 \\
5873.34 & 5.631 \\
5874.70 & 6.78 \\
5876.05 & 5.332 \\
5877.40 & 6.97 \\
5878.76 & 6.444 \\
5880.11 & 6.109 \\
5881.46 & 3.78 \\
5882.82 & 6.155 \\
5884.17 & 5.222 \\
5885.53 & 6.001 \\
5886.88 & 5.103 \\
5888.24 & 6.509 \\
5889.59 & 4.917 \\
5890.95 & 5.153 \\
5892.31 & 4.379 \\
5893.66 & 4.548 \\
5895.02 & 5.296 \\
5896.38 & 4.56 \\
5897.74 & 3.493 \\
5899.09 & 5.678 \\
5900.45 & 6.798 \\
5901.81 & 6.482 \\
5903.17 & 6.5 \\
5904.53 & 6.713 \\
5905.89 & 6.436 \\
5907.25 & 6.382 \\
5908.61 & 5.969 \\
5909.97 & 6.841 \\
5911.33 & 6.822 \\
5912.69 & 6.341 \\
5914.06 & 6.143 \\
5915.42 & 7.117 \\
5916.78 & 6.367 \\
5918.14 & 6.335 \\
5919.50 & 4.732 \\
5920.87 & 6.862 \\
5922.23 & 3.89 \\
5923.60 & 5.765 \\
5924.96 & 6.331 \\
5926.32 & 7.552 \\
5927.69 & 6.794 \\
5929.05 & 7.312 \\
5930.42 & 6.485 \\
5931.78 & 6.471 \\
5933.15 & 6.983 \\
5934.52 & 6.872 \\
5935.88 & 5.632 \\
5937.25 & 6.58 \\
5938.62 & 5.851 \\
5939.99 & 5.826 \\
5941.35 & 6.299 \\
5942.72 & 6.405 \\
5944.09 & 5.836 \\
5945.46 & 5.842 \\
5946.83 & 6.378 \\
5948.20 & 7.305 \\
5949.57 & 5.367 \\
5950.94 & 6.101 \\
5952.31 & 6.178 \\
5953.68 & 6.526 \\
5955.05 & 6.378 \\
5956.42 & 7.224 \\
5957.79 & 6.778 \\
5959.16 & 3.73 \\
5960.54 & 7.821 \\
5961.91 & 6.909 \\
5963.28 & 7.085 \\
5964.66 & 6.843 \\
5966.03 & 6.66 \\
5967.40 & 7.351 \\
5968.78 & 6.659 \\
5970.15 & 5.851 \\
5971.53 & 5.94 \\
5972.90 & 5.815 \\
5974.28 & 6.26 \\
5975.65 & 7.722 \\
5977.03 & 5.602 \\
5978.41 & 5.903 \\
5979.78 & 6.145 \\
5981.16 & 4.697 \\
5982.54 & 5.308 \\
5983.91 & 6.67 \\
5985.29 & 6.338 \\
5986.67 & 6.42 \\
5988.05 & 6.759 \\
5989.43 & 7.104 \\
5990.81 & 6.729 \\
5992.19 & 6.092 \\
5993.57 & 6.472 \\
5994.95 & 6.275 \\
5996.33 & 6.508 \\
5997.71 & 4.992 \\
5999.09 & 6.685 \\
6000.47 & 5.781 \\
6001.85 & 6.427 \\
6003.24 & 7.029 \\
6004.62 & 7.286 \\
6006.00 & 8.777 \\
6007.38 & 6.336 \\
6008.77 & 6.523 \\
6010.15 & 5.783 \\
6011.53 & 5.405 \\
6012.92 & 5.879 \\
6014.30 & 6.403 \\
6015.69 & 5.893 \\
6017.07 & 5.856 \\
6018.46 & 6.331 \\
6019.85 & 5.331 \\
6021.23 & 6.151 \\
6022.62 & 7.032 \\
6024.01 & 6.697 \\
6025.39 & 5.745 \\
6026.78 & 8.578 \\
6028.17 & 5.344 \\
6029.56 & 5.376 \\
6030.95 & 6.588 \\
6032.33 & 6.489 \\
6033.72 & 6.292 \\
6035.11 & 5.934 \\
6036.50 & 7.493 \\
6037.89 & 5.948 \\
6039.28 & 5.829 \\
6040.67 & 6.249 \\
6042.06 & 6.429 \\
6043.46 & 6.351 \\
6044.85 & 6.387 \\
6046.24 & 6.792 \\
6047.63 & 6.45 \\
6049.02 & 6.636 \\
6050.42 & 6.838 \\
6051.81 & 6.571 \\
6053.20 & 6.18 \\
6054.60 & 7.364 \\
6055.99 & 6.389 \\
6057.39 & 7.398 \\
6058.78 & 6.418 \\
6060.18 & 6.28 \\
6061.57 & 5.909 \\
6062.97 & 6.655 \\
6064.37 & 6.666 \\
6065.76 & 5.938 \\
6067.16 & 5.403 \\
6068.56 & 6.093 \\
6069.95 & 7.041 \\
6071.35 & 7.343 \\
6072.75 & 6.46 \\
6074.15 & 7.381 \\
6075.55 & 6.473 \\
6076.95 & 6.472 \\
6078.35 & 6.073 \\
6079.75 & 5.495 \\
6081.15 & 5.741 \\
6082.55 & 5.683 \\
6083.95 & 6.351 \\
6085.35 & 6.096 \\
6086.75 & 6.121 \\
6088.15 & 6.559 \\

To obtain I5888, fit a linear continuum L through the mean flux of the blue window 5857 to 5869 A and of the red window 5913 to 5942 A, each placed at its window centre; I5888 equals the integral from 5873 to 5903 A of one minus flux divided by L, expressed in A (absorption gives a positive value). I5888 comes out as 4.3 A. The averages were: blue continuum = 6.55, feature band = 5.53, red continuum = 6.3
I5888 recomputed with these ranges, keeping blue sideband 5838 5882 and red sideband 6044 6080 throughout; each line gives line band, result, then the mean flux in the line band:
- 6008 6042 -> 1.5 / 6.22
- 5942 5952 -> 0.5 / 6.17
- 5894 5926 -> 2.3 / 6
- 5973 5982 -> 0.6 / 6.02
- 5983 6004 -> 0.3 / 6.41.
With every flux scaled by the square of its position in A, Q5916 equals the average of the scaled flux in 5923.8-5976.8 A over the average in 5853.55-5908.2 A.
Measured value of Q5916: 1.11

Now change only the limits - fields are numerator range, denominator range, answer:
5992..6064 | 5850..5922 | 1.11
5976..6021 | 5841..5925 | 1.06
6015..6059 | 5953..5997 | 1.03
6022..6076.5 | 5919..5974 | 1.06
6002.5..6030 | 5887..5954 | 1.09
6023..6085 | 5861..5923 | 1.14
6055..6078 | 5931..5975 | 1.06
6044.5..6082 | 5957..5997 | 1.05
